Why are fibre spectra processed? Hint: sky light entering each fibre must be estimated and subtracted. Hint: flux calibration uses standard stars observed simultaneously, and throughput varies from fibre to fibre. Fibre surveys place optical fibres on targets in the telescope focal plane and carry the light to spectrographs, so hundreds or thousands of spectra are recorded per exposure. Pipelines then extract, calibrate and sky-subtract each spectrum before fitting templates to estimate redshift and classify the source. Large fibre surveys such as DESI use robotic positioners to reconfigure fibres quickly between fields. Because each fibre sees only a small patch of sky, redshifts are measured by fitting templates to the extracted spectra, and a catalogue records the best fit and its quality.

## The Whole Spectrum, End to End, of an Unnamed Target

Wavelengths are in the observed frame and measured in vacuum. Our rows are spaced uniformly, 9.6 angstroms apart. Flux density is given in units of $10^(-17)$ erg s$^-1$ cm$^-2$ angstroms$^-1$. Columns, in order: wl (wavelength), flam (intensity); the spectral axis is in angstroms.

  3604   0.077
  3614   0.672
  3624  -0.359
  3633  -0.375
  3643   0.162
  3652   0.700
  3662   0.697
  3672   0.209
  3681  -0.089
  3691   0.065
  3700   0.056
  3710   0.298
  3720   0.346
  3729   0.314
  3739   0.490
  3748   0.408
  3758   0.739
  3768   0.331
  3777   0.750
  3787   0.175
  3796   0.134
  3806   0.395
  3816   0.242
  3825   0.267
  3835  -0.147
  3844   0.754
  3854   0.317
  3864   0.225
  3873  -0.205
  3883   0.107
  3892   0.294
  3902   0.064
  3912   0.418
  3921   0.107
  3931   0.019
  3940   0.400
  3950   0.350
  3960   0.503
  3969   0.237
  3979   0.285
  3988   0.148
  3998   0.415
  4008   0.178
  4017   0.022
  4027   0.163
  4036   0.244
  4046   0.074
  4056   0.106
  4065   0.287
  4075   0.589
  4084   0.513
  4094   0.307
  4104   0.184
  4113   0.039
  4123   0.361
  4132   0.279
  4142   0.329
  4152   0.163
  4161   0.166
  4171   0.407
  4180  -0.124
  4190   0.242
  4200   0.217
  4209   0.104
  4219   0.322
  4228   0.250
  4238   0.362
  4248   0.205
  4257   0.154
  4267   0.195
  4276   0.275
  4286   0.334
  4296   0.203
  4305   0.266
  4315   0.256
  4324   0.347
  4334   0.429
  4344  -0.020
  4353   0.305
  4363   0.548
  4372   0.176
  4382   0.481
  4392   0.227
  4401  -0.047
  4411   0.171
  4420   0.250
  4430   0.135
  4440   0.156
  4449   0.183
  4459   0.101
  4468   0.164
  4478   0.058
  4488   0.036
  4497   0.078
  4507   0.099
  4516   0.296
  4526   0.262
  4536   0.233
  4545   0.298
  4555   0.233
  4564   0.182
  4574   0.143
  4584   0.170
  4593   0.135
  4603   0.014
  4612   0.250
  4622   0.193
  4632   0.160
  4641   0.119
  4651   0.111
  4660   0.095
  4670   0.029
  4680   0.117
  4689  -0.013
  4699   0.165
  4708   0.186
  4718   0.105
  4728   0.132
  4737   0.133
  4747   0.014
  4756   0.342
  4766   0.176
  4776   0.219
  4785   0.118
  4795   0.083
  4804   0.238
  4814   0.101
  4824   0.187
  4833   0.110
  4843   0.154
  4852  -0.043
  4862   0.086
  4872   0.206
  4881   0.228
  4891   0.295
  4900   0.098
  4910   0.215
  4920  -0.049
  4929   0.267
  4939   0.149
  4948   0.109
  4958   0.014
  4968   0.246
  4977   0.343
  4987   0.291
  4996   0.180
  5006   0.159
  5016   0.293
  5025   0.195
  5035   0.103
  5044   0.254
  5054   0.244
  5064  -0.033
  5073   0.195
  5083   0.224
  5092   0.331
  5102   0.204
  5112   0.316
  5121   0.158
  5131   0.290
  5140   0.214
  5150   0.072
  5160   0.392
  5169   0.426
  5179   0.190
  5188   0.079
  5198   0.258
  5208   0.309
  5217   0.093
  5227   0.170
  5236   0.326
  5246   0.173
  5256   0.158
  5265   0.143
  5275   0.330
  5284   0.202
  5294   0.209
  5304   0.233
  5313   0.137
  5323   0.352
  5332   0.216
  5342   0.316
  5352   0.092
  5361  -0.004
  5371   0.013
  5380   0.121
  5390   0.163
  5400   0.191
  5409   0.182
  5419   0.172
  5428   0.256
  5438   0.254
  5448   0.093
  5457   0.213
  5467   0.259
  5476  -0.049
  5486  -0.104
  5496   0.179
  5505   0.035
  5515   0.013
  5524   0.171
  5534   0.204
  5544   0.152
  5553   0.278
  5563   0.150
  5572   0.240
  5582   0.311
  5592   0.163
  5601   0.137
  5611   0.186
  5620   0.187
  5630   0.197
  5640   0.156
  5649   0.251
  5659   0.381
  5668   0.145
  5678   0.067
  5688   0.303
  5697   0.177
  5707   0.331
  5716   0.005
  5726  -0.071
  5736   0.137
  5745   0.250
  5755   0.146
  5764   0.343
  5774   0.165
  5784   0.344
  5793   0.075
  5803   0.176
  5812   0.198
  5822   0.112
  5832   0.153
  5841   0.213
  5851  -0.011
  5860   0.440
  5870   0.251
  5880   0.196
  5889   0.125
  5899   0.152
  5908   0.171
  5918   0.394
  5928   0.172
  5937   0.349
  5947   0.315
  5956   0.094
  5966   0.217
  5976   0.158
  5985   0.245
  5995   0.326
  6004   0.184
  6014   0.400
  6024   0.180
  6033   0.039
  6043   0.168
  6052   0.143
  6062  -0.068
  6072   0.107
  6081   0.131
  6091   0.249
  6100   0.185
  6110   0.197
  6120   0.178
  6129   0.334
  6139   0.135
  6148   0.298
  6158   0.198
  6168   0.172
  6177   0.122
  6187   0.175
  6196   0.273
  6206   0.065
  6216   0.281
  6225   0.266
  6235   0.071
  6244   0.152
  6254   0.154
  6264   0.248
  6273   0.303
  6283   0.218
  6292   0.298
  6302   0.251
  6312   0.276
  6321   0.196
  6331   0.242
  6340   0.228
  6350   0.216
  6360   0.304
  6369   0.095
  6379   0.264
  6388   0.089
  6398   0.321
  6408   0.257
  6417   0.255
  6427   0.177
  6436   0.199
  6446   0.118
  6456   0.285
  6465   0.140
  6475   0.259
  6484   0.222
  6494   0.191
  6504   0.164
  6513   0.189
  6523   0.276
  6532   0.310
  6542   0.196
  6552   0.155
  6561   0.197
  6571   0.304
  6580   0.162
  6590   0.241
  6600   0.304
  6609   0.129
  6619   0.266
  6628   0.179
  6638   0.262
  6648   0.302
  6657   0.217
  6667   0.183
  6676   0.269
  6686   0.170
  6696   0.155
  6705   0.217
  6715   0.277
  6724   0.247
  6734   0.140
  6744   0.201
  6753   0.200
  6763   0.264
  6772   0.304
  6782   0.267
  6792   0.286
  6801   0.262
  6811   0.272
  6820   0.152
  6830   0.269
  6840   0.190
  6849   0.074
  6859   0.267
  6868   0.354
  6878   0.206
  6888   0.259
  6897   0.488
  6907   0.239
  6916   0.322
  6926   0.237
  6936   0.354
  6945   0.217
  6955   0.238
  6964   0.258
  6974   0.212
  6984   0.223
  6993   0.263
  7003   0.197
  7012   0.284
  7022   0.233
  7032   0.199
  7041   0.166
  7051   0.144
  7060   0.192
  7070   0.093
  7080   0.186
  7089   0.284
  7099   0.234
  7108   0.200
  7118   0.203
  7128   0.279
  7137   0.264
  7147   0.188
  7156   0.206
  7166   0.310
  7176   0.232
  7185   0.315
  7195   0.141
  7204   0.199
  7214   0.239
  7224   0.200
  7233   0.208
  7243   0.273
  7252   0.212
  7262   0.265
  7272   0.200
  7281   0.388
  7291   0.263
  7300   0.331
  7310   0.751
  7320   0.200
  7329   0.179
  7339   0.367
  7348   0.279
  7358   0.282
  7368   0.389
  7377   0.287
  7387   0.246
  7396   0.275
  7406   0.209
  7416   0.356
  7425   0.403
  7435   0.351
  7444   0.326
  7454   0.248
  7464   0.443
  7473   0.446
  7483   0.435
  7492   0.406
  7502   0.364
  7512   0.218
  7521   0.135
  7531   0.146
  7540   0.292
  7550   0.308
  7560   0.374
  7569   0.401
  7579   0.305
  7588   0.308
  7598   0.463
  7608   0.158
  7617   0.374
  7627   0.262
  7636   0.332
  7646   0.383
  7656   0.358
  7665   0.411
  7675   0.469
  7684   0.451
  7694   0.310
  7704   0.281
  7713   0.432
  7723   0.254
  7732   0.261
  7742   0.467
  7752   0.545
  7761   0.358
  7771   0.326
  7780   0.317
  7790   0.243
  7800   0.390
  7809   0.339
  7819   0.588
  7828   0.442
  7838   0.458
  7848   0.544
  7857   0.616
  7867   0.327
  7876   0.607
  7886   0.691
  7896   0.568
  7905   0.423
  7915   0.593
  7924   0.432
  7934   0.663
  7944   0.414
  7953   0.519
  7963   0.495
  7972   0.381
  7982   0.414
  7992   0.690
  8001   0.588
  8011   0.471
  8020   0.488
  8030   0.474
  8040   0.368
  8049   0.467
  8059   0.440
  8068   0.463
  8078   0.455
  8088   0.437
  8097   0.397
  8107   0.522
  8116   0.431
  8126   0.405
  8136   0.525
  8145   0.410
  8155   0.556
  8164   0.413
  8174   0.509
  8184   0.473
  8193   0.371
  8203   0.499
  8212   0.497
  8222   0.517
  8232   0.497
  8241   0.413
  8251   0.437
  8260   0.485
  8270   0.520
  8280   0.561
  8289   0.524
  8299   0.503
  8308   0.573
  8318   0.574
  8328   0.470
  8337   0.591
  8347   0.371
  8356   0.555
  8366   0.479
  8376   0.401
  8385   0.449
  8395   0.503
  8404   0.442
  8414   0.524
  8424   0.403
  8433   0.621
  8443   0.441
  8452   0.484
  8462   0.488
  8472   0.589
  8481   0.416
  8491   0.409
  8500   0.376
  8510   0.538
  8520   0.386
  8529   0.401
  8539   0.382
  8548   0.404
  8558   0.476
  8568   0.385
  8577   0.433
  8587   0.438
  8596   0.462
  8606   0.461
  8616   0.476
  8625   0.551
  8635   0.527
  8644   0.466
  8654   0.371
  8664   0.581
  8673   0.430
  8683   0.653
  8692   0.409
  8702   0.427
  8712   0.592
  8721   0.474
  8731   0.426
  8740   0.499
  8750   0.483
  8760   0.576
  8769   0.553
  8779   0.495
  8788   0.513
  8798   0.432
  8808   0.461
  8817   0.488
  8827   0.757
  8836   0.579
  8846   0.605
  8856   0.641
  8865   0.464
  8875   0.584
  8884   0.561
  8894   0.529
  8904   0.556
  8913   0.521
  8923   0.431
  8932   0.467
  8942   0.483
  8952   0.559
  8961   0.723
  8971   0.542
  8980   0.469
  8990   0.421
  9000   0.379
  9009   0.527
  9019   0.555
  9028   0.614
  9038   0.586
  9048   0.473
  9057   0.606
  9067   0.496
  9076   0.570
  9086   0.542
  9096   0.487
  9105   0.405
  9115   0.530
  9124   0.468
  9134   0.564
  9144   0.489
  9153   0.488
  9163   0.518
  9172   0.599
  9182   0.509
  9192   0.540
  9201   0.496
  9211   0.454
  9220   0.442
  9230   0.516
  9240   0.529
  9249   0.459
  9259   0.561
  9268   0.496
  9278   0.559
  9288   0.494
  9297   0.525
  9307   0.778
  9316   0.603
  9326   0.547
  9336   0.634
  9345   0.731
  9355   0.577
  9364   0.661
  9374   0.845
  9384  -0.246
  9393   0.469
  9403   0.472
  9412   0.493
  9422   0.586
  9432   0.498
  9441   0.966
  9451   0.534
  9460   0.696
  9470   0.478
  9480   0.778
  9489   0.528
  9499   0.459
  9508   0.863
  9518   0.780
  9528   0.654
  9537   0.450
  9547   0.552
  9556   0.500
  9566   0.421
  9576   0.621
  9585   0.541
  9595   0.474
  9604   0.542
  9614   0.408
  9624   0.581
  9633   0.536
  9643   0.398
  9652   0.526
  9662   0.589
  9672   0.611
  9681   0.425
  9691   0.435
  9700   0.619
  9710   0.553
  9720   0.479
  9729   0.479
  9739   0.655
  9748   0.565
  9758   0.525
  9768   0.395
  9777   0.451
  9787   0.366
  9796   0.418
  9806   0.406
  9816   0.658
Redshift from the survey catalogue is 0.960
